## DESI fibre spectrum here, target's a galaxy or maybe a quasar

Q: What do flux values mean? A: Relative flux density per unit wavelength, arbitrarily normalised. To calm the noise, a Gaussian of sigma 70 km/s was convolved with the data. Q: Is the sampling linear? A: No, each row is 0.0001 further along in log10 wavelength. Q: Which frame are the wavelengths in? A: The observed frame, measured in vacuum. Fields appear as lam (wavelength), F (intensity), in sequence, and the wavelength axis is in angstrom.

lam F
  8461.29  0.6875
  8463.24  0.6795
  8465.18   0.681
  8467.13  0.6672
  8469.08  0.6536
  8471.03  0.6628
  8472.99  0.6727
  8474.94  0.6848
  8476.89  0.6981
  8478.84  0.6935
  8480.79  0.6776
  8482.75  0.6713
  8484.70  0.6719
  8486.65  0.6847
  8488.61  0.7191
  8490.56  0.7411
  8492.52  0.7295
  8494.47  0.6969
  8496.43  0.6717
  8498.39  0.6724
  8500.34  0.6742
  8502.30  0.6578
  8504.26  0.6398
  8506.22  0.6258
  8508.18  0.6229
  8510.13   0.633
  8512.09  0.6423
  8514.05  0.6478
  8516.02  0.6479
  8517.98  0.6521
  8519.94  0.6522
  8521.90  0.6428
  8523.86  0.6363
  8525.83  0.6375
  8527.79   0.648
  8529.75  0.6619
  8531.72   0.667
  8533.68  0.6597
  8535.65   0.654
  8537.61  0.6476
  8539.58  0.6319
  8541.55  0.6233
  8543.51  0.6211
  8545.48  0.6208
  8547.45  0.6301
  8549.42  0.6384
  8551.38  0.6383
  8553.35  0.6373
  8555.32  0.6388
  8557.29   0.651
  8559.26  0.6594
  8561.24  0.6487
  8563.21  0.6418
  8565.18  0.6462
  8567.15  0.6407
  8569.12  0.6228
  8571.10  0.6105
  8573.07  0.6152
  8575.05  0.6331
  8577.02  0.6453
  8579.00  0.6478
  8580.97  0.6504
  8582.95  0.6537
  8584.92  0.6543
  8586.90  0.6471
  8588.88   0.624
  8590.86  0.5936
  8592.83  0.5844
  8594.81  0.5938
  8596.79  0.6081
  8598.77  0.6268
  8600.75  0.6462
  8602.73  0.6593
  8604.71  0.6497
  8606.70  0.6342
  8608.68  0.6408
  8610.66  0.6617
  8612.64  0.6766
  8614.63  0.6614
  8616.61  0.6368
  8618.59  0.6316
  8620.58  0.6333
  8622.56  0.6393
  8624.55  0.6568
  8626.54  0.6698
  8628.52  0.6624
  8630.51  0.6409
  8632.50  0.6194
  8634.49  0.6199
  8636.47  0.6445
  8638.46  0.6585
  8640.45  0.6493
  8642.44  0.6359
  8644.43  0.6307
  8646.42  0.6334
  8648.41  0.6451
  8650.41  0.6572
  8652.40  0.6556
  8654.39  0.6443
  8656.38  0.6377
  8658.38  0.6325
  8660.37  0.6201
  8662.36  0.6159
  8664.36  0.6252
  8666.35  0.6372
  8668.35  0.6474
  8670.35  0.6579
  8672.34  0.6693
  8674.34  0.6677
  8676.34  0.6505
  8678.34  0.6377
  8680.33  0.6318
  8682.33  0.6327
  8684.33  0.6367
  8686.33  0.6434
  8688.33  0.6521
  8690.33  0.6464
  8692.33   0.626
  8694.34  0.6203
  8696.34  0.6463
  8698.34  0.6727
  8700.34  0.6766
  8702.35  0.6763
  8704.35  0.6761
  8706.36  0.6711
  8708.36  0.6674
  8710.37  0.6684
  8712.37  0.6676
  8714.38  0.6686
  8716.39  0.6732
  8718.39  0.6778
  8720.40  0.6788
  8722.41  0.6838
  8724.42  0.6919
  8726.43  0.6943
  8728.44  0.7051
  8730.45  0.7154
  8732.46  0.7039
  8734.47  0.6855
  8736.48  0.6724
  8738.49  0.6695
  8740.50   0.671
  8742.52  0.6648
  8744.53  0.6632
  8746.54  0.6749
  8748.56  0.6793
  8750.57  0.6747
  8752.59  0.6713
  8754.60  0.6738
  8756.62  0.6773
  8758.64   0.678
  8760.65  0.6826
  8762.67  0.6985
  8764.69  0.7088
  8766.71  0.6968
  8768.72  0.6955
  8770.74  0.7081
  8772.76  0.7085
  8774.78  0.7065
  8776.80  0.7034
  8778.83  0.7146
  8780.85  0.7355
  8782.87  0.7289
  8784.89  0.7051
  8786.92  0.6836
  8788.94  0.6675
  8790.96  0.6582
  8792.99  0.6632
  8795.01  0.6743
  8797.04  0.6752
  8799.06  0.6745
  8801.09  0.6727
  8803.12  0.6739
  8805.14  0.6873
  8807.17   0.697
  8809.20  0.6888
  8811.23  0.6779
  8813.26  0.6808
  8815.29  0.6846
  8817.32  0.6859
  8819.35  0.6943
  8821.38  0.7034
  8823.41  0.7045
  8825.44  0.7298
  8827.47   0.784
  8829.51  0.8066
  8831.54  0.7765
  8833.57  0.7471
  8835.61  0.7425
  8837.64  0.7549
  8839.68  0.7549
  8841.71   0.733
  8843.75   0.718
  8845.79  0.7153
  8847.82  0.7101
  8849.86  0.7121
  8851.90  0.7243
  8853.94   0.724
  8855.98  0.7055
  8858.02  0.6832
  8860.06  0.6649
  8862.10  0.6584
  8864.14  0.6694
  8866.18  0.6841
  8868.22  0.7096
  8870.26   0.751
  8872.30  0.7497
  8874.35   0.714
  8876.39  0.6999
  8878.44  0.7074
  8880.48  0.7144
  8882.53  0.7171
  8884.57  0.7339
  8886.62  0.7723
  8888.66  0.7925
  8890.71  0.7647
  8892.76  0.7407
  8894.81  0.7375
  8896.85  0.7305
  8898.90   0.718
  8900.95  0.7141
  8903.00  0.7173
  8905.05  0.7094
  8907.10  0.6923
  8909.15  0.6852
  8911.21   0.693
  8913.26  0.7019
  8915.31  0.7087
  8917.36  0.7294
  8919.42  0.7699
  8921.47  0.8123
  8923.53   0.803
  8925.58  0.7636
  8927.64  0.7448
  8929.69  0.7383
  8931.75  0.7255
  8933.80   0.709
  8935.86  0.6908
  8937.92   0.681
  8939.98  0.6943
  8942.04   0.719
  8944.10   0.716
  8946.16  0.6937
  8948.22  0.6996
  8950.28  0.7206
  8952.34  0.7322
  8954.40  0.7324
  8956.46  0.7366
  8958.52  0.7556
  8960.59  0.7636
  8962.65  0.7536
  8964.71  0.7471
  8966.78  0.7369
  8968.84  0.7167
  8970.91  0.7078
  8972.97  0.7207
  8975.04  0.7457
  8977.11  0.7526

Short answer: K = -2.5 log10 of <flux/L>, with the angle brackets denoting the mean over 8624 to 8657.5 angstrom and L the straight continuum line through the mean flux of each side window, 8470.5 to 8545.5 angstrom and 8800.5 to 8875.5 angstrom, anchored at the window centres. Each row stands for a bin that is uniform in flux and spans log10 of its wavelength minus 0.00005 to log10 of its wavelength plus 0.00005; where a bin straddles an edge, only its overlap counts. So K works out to 0.06 mag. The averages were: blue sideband 0.662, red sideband 0.713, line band 0.645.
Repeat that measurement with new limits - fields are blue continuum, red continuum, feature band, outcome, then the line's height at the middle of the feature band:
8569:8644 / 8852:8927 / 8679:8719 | 0.016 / 0.666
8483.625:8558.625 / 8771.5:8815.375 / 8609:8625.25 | 0.029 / 0.667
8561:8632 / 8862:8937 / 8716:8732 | -0.025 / 0.676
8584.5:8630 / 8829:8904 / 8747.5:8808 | 0.011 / 0.696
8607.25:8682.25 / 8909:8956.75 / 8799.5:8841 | -0.036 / 0.694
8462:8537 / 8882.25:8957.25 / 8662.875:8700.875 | 0.078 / 0.693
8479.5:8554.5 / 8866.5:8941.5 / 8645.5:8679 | 0.066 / 0.683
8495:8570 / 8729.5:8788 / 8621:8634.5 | 0.032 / 0.664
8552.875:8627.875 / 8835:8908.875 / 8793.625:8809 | 0.032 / 0.7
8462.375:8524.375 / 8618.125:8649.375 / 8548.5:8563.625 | 0.021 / 0.657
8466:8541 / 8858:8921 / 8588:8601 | 0.115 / 0.677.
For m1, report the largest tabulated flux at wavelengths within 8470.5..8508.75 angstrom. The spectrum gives 0.7411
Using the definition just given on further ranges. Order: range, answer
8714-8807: 0.7355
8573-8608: 0.6593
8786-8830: 0.8066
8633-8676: 0.6693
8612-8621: 0.6766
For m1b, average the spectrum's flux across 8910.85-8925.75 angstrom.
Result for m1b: 0.75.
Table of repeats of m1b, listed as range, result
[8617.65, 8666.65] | 0.64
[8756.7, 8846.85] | 0.706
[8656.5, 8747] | 0.661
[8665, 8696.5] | 0.644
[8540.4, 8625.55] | 0.637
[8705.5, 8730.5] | 0.681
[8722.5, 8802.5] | 0.688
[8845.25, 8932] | 0.724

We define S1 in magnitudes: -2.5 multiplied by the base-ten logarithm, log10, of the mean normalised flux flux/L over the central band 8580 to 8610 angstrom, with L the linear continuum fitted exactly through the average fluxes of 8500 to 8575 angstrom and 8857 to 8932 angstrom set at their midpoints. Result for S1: 0.04 mag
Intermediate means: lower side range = 0.641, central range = 0.631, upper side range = 0.725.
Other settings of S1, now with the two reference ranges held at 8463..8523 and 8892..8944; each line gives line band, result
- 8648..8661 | 0.079 mag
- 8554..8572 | 0.064 mag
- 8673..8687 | 0.082 mag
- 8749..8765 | 0.035 mag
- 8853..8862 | 0.041 mag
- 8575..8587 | 0.053 mag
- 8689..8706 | 0.066 mag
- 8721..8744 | 0.023 mag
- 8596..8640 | 0.067 mag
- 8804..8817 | 0.039 mag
